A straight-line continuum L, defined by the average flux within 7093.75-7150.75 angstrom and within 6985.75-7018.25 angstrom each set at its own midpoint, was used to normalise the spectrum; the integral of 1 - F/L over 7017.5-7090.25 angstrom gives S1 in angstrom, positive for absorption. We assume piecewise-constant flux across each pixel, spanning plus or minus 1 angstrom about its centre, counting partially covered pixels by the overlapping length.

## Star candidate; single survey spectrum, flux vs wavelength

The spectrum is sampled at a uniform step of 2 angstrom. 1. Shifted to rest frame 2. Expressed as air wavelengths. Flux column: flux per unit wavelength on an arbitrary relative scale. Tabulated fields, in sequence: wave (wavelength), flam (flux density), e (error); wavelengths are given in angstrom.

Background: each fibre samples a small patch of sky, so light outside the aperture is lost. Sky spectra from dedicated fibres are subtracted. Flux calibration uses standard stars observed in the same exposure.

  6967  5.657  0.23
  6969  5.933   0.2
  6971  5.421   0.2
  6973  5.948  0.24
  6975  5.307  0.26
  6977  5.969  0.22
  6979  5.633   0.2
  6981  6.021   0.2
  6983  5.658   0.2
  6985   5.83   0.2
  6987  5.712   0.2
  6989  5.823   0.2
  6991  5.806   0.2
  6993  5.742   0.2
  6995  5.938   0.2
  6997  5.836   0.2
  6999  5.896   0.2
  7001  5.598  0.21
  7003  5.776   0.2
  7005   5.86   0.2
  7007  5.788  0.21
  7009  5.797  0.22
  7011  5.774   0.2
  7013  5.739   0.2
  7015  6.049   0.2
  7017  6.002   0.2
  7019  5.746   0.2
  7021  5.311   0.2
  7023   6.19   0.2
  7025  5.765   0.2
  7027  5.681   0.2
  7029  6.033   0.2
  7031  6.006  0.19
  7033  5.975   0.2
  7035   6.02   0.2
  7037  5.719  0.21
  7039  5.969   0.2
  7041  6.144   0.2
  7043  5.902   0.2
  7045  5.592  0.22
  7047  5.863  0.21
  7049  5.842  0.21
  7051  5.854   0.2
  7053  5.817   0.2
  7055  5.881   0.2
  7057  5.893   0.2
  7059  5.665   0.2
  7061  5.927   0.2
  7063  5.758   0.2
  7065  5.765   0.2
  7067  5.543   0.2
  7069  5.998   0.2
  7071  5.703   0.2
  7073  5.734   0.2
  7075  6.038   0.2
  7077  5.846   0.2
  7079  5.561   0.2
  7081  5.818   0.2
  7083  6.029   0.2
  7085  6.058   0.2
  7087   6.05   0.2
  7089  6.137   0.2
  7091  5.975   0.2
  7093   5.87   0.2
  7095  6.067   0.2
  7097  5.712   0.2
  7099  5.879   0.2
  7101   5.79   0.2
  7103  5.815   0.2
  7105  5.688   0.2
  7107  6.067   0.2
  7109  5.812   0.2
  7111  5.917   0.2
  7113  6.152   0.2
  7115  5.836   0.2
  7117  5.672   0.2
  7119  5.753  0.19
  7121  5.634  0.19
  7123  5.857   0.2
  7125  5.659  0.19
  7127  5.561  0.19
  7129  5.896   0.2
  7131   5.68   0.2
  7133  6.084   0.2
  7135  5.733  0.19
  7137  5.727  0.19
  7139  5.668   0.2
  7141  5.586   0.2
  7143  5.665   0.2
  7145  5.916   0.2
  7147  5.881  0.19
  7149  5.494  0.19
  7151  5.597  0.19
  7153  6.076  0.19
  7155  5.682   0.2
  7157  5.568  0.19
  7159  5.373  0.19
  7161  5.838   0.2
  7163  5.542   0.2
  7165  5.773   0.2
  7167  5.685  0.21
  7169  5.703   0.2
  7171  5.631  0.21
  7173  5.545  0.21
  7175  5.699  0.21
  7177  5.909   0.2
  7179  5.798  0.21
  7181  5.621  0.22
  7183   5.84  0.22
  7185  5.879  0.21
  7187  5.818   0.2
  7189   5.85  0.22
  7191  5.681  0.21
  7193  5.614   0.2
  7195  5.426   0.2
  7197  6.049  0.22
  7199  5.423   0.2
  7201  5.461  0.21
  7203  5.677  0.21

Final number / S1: -0.6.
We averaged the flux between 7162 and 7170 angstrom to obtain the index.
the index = 5.68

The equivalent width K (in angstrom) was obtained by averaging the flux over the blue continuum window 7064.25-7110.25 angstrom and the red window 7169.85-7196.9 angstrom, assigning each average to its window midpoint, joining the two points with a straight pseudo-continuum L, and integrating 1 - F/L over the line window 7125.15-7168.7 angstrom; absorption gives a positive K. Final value 0.50 angstrom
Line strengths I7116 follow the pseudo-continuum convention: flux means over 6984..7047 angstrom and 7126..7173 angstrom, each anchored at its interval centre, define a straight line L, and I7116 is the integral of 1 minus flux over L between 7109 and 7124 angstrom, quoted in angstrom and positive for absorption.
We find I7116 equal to -0.2 angstrom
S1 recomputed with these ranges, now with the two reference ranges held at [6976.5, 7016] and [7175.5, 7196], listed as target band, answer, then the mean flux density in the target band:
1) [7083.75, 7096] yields -0.5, 6.03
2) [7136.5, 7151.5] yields 0.2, 5.69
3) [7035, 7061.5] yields -0.3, 5.86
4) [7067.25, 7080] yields 0.0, 5.8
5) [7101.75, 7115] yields -0.3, 5.9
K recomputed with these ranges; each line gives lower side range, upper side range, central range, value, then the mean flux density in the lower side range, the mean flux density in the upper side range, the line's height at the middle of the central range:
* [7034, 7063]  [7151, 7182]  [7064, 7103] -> -0.41 angstrom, 5.86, 5.69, 5.81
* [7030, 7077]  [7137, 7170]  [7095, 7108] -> -0.15 angstrom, 5.85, 5.69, 5.78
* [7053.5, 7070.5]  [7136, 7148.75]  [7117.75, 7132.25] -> 0.04 angstrom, 5.8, 5.73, 5.74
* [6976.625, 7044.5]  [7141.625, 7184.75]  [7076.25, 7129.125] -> -0.86 angstrom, 5.84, 5.71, 5.76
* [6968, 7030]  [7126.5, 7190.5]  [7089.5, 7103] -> -0.31 angstrom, 5.79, 5.73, 5.75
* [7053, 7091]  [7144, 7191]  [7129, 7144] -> 0.06 angstrom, 5.86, 5.73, 5.77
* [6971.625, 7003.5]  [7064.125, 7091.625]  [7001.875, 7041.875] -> -0.35 angstrom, 5.78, 5.87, 5.81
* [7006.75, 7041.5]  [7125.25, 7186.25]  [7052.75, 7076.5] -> 0.06 angstrom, 5.87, 5.72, 5.82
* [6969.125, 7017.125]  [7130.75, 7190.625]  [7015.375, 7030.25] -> -0.14 angstrom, 5.79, 5.73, 5.78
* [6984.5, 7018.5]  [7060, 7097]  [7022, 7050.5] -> -0.29 angstrom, 5.82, 5.88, 5.85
